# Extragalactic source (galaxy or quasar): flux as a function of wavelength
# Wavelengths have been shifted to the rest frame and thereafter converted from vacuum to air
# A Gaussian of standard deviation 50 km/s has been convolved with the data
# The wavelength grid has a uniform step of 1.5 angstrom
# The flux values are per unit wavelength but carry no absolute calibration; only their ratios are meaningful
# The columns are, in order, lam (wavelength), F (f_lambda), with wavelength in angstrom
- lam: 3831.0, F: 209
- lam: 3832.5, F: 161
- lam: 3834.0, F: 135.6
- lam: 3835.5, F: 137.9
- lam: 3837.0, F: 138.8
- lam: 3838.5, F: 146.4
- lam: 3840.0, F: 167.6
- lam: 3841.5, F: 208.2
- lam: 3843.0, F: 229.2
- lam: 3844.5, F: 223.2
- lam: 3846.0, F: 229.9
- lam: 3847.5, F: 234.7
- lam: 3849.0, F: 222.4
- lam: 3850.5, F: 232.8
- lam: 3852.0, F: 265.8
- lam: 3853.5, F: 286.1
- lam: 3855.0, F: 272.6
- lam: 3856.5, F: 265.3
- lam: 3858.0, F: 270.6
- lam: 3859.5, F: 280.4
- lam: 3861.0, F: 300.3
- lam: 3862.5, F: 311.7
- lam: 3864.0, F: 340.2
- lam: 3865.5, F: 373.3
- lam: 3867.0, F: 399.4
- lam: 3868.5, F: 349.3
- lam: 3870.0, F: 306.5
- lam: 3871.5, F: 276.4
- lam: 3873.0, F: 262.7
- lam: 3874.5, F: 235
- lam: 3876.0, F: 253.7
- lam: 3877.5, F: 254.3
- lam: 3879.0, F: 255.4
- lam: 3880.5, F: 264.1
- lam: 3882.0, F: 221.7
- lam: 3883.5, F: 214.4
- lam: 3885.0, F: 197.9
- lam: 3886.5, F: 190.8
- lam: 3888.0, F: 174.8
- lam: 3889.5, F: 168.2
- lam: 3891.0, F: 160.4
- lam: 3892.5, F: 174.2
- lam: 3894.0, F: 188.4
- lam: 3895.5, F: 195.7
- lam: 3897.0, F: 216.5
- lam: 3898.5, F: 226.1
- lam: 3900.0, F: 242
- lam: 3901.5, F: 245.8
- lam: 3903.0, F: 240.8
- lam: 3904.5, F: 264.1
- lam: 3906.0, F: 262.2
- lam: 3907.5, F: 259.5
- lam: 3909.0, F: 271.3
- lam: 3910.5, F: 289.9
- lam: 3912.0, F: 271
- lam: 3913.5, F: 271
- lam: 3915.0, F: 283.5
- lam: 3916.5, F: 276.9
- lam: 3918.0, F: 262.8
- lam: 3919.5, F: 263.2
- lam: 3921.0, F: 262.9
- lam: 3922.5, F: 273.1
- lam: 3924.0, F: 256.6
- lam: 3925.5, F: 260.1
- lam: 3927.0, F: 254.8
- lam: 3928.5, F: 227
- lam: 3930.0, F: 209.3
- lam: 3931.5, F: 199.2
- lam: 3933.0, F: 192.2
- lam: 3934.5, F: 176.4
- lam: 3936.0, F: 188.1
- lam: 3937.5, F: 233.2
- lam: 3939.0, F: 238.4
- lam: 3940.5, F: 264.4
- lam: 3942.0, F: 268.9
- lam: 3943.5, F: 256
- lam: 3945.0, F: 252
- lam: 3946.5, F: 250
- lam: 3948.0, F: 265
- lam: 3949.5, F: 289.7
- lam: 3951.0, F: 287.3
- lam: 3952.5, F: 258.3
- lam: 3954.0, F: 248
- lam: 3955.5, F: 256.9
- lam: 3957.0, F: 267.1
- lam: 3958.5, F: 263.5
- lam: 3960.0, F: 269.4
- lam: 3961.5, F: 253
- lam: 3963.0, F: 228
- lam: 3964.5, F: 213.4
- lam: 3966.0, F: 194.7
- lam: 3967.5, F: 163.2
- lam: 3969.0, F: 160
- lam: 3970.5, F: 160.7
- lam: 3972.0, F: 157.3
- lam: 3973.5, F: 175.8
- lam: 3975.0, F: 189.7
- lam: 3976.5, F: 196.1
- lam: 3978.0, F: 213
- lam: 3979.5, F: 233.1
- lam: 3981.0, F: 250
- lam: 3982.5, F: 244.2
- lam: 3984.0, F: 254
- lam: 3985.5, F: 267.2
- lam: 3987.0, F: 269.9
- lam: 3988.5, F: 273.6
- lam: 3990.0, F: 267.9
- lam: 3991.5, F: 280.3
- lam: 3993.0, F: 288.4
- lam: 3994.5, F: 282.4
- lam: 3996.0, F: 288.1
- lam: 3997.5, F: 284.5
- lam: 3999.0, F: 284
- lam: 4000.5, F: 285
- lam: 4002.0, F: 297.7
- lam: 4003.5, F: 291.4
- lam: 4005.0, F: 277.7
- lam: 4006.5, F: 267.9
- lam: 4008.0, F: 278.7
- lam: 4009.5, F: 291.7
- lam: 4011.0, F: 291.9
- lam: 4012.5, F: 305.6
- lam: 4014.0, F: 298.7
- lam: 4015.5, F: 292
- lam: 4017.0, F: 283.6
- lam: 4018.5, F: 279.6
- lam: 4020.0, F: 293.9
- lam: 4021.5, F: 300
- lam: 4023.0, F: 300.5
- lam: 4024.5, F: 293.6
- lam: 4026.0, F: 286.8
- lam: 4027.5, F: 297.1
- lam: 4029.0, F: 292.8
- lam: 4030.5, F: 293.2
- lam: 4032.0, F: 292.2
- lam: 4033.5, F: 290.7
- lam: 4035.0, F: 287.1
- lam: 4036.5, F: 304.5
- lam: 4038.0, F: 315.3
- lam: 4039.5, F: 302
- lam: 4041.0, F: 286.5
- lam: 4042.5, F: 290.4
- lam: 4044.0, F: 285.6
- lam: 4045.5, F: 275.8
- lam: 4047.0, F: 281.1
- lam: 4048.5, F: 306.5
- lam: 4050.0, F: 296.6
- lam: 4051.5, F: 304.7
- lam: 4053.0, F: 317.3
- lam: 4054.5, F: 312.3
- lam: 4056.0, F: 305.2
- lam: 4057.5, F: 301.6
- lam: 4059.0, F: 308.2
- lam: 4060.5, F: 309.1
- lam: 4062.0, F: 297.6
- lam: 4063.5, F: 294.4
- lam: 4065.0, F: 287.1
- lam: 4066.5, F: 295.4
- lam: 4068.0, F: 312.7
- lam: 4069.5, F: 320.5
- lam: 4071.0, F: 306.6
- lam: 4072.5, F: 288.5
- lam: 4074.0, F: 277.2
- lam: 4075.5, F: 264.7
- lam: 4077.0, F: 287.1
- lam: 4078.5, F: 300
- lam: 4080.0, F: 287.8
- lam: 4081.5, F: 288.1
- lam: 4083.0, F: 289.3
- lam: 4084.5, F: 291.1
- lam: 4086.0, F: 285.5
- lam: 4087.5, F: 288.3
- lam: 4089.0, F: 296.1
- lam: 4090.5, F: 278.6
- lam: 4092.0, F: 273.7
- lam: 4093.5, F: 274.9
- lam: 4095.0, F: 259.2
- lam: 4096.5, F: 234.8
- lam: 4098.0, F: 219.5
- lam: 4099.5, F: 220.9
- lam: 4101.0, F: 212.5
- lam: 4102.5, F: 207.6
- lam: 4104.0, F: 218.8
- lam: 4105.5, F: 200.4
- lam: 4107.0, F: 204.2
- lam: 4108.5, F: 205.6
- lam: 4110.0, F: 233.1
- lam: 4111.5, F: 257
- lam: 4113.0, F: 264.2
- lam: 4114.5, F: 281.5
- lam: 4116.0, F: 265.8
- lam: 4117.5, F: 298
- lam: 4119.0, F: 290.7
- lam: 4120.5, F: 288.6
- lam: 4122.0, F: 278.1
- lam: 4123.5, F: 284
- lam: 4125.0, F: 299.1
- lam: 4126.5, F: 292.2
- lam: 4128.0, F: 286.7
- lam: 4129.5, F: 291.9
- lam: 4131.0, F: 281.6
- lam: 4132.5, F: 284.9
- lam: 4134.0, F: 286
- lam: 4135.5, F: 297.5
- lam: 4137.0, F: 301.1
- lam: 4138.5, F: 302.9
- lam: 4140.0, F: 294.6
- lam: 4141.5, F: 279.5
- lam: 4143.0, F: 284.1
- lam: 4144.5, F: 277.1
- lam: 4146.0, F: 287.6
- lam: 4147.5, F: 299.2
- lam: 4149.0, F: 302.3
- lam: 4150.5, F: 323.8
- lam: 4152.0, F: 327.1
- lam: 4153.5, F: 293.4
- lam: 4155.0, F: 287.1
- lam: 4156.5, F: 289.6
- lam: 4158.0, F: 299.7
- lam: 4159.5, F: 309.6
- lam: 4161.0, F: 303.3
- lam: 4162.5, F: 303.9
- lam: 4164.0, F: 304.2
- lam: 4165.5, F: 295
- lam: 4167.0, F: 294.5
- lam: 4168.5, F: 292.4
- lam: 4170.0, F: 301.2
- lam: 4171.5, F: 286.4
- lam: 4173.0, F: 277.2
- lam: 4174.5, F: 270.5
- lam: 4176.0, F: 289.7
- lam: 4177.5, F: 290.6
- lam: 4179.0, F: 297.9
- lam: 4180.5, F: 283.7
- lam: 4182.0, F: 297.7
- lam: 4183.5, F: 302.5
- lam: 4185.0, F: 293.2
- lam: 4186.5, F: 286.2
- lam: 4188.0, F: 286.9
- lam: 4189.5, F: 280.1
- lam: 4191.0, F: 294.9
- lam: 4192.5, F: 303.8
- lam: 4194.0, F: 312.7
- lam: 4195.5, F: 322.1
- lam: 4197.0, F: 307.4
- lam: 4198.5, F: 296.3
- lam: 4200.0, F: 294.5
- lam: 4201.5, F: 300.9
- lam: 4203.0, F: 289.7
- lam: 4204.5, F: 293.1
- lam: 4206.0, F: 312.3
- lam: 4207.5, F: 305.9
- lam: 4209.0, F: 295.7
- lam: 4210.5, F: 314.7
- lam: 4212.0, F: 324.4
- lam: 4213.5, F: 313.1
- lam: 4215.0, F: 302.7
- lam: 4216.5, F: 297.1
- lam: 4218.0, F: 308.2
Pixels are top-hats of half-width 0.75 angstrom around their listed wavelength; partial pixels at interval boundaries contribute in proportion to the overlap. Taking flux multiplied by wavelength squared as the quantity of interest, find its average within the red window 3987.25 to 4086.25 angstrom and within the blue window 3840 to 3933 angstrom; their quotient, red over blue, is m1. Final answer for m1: 1.26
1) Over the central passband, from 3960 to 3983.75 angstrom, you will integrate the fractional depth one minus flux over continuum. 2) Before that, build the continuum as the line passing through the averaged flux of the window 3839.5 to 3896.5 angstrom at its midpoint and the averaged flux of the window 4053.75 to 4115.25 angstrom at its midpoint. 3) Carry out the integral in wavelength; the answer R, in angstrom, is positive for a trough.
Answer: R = 5.0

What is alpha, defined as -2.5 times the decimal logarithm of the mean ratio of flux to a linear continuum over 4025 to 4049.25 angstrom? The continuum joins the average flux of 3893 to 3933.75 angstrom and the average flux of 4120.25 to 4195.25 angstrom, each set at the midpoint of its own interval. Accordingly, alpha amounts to -0.09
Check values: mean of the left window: 246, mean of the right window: 294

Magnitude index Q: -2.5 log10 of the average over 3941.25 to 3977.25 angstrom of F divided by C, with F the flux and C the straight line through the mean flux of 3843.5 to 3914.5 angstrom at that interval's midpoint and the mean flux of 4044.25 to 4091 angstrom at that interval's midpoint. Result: 0.177 mag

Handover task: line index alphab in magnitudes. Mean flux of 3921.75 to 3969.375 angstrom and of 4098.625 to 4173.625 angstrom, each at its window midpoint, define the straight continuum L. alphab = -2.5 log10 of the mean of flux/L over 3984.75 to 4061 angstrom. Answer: -0.14 mag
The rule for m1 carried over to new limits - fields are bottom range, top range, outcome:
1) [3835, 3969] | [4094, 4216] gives 1.32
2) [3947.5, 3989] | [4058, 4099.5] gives 1.30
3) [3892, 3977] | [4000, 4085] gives 1.31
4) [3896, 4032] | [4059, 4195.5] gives 1.20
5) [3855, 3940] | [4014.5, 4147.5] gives 1.24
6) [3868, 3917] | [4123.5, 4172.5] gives 1.39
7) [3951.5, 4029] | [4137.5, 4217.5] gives 1.26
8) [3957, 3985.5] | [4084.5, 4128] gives 1.29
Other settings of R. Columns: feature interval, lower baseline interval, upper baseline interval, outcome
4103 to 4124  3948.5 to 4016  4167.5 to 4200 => 1.9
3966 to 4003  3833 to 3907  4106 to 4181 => 2.8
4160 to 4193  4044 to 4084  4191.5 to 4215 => 1.2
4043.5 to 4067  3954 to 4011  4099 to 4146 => -3.8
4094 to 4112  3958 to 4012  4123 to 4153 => 3.8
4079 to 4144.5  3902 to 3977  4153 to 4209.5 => 2.5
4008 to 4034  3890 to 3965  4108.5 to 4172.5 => -2.8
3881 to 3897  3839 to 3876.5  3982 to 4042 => 4.9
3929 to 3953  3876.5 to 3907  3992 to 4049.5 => 0.7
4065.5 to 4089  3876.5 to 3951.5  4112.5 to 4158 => -1.3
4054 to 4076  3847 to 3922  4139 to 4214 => -1.3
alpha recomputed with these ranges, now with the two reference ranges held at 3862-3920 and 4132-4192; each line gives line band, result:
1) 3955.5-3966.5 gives 0.089 mag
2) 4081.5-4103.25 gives 0.093 mag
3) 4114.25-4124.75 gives 0.012 mag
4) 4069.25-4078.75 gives -0.035 mag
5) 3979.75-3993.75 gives 0.013 mag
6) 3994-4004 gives -0.069 mag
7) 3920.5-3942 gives 0.123 mag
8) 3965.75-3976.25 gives 0.474 mag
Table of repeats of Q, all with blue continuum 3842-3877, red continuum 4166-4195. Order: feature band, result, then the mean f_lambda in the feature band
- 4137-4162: -0.03 mag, 298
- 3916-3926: 0.06 mag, 265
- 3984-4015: 0.01 mag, 283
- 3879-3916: 0.22 mag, 230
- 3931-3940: 0.34 mag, 206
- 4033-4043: -0.04 mag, 297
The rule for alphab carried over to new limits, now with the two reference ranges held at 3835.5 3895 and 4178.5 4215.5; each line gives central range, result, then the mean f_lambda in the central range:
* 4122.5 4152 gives -0.01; 293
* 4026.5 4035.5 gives -0.08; 292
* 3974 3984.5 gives 0.17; 224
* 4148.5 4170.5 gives -0.03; 302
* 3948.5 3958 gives -0.04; 268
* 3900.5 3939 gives 0.02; 248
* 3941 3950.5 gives -0.03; 264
